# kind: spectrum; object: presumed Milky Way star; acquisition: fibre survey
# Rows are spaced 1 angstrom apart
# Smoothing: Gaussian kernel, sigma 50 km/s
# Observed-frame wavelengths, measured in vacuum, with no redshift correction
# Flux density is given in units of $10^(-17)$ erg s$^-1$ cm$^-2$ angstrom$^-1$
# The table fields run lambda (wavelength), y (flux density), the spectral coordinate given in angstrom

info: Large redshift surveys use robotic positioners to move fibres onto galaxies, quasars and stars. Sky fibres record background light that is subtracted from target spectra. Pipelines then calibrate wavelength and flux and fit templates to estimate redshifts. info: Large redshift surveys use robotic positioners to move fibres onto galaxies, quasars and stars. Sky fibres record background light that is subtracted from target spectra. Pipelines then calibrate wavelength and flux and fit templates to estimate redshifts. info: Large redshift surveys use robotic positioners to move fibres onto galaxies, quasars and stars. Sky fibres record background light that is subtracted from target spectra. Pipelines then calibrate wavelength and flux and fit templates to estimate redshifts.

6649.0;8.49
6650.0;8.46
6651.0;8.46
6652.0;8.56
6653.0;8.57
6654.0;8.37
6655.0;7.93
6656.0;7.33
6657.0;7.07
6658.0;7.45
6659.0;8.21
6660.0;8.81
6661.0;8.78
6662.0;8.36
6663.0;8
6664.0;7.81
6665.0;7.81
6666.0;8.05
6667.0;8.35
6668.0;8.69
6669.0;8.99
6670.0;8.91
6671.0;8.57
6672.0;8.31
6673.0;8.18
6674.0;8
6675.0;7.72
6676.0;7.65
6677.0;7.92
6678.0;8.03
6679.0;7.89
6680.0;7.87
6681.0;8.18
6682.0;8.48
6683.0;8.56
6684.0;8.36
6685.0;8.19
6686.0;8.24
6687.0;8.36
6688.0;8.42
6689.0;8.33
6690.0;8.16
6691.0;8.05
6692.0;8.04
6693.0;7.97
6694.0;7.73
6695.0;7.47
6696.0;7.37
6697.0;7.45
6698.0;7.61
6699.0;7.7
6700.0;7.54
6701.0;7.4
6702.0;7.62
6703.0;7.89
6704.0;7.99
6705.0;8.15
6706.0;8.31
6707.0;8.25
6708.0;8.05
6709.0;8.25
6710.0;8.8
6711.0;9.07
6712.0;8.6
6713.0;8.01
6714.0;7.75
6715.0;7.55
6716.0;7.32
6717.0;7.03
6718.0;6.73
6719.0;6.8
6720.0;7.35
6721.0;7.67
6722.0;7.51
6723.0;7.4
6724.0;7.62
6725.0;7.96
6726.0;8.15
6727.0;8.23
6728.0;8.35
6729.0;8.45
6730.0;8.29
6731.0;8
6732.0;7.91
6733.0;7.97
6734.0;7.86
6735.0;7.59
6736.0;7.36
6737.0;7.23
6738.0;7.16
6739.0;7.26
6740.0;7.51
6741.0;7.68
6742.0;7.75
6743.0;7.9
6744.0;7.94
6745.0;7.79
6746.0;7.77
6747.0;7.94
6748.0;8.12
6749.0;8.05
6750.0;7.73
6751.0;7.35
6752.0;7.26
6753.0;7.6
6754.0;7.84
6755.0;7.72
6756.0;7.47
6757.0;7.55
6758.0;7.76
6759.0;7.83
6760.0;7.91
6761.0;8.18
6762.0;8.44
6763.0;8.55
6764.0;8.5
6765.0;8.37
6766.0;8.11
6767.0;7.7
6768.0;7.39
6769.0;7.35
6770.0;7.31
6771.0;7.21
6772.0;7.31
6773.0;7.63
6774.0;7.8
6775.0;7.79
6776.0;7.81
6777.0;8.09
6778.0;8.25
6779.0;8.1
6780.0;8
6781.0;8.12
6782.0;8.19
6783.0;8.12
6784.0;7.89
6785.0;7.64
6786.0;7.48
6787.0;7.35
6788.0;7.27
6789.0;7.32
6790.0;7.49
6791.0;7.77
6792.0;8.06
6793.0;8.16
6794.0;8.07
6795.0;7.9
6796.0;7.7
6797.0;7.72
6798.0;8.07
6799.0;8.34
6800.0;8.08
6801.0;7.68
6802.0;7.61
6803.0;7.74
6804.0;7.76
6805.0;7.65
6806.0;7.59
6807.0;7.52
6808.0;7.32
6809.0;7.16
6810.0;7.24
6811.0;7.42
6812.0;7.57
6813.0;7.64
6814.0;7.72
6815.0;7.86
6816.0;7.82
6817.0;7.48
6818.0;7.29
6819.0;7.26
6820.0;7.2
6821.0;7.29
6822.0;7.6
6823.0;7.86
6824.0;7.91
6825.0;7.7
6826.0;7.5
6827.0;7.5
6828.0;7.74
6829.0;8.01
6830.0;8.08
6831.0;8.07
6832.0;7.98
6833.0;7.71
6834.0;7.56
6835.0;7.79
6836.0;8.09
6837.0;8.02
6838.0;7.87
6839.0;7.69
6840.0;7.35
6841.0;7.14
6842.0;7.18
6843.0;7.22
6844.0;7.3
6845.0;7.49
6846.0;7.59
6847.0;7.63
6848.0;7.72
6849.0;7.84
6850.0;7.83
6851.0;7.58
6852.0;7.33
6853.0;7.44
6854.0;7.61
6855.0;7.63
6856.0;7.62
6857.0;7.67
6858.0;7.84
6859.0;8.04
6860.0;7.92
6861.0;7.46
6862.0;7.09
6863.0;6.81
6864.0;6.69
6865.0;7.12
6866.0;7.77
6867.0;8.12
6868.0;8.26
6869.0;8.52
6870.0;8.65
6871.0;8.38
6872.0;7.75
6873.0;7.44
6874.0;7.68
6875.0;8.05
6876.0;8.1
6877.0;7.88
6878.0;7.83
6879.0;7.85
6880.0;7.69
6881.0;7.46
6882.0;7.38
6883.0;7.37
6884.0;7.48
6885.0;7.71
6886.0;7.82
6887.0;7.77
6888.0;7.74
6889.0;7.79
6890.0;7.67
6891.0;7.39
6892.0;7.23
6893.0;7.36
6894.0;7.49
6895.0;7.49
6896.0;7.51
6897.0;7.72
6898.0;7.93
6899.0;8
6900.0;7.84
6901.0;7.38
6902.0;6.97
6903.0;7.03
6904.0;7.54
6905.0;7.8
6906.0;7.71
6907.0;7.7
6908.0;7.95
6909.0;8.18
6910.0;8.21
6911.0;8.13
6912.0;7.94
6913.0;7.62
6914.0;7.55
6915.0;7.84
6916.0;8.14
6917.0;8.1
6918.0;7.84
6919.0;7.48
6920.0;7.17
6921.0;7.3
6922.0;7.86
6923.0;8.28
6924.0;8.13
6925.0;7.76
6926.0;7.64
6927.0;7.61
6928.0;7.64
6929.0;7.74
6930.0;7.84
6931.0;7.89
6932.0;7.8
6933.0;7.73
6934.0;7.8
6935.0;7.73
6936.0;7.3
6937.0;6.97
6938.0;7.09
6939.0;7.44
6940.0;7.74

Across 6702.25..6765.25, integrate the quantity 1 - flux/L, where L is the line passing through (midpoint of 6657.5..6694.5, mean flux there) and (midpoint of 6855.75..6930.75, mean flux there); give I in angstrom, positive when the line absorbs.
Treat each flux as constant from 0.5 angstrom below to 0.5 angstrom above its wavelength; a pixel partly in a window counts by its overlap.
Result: 1.8 angstrom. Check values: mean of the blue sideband 8.2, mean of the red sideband 7.71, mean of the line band 7.84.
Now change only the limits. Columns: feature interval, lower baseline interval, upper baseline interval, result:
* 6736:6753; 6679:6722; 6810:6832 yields 0.4 angstrom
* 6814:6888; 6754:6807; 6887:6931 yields 0.8 angstrom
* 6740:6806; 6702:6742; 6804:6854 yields -0.8 angstrom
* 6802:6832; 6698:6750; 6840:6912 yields 0.4 angstrom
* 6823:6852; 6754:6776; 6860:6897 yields 0.1 angstrom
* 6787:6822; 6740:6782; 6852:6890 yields 0.7 angstrom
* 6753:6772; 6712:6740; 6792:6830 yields -0.4 angstrom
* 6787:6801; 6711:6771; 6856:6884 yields -0.1 angstrom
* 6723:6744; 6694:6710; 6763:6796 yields 0.0 angstrom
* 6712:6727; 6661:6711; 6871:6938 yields 0.9 angstrom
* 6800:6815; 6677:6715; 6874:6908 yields 0.5 angstrom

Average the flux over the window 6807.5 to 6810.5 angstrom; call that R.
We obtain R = 7.24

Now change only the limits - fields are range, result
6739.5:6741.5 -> 7.59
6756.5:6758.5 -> 7.65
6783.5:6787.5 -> 7.59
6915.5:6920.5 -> 7.75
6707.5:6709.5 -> 8.15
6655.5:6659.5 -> 7.52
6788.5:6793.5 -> 7.76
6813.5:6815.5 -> 7.79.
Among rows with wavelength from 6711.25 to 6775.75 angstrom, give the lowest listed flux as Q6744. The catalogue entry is 6.73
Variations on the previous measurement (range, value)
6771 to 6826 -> 7.16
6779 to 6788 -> 7.27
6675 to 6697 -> 7.37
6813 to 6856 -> 7.14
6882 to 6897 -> 7.23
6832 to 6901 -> 6.69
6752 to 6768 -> 7.26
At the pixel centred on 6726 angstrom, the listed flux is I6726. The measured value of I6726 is 8.15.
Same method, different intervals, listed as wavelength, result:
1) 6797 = 7.72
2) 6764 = 8.5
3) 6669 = 8.99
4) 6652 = 8.56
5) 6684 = 8.36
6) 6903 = 7.03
